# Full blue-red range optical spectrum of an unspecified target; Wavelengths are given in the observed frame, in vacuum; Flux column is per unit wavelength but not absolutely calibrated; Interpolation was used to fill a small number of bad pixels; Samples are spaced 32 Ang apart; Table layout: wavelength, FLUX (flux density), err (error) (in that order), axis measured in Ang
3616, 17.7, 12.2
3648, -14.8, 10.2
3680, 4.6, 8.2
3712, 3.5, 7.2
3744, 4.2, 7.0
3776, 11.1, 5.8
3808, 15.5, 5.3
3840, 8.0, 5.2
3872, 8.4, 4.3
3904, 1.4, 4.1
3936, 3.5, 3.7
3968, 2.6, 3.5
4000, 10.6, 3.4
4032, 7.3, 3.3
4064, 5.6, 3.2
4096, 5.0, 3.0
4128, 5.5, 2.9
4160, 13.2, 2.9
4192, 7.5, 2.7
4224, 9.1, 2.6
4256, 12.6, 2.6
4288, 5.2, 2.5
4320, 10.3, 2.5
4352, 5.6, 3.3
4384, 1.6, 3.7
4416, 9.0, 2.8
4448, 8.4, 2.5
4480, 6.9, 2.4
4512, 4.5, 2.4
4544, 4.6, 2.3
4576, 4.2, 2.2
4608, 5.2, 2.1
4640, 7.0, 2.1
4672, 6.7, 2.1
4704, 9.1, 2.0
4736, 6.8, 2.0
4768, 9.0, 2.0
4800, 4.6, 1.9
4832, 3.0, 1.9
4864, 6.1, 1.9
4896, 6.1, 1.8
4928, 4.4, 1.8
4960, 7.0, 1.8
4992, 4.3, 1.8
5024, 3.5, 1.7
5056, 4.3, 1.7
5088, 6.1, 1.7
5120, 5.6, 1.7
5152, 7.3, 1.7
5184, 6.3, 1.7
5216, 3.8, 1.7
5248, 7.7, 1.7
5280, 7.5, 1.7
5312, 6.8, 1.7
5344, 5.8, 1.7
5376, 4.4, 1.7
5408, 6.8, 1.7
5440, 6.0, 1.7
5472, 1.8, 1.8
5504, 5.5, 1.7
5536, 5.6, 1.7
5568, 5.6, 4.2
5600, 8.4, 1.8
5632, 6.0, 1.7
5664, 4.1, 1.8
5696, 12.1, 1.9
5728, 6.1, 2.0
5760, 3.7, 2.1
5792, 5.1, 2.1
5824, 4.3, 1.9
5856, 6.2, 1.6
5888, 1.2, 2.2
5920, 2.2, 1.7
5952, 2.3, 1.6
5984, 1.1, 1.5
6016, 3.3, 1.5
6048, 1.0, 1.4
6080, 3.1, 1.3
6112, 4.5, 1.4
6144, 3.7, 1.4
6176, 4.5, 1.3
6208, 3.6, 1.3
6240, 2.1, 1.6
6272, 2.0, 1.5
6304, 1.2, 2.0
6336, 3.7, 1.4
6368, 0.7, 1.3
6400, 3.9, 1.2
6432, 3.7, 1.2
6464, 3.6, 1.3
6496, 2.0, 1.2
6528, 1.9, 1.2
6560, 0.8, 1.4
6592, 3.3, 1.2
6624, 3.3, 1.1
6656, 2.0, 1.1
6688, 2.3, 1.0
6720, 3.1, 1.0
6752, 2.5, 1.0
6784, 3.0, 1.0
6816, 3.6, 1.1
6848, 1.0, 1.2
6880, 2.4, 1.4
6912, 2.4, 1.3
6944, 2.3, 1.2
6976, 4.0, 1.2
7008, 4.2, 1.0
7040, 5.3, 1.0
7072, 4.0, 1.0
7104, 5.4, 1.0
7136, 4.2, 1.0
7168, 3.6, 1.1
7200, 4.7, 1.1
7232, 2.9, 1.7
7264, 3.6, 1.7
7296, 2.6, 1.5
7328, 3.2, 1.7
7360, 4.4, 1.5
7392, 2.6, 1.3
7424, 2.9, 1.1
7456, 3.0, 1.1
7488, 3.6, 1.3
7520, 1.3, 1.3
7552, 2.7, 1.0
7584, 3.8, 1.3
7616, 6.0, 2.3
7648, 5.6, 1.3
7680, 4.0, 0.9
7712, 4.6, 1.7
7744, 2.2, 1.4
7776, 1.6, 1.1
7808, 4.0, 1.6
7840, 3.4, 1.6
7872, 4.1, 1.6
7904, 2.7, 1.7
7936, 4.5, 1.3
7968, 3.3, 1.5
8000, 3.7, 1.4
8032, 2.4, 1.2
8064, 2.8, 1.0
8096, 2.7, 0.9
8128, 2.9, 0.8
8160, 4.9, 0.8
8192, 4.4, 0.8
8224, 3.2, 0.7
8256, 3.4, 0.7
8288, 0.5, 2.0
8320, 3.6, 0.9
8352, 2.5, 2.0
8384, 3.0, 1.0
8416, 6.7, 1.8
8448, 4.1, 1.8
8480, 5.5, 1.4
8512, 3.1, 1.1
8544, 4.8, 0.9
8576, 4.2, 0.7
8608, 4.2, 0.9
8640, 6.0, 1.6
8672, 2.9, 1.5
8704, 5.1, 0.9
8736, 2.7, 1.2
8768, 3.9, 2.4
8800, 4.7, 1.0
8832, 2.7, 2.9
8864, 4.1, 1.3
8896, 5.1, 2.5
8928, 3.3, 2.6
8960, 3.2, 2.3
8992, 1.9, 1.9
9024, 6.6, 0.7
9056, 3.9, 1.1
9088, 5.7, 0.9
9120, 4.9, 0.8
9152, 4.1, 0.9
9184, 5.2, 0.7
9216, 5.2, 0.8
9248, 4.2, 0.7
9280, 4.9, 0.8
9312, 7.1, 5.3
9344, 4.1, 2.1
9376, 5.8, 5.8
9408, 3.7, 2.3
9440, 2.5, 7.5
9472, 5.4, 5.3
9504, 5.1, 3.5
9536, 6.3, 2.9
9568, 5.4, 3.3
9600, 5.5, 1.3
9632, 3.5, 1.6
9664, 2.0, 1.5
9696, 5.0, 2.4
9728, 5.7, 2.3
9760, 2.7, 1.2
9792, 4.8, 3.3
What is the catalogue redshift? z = 1.26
